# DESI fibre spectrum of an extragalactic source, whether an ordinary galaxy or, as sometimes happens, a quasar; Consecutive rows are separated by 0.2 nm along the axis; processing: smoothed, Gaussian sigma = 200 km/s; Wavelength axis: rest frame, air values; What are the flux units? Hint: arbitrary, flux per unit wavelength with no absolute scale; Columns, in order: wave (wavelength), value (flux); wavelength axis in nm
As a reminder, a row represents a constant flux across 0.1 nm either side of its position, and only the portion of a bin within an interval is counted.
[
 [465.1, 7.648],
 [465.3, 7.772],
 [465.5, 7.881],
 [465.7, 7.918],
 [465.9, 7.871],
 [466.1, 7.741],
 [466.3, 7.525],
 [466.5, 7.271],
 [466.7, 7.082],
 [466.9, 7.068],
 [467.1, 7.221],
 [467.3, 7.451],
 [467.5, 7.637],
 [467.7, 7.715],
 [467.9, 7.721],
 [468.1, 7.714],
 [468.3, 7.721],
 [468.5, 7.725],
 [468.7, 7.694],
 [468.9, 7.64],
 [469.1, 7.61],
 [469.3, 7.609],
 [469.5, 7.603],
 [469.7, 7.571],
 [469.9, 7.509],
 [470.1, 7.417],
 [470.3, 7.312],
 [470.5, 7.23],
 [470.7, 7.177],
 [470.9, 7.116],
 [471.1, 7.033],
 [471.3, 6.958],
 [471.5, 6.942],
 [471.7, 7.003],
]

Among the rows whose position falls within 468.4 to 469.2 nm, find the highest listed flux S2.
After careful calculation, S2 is 7.725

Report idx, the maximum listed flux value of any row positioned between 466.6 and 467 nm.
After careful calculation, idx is 7.082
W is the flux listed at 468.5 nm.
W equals 7.725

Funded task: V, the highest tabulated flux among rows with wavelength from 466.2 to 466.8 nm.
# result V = 7.525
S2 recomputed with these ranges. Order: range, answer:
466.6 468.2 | 7.721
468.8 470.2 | 7.64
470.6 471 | 7.177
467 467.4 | 7.451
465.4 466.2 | 7.918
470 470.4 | 7.417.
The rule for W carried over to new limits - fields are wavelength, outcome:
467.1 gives 7.221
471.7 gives 7.003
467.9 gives 7.721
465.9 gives 7.871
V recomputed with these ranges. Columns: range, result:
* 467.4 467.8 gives 7.715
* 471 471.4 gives 7.033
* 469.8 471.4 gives 7.509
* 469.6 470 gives 7.571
